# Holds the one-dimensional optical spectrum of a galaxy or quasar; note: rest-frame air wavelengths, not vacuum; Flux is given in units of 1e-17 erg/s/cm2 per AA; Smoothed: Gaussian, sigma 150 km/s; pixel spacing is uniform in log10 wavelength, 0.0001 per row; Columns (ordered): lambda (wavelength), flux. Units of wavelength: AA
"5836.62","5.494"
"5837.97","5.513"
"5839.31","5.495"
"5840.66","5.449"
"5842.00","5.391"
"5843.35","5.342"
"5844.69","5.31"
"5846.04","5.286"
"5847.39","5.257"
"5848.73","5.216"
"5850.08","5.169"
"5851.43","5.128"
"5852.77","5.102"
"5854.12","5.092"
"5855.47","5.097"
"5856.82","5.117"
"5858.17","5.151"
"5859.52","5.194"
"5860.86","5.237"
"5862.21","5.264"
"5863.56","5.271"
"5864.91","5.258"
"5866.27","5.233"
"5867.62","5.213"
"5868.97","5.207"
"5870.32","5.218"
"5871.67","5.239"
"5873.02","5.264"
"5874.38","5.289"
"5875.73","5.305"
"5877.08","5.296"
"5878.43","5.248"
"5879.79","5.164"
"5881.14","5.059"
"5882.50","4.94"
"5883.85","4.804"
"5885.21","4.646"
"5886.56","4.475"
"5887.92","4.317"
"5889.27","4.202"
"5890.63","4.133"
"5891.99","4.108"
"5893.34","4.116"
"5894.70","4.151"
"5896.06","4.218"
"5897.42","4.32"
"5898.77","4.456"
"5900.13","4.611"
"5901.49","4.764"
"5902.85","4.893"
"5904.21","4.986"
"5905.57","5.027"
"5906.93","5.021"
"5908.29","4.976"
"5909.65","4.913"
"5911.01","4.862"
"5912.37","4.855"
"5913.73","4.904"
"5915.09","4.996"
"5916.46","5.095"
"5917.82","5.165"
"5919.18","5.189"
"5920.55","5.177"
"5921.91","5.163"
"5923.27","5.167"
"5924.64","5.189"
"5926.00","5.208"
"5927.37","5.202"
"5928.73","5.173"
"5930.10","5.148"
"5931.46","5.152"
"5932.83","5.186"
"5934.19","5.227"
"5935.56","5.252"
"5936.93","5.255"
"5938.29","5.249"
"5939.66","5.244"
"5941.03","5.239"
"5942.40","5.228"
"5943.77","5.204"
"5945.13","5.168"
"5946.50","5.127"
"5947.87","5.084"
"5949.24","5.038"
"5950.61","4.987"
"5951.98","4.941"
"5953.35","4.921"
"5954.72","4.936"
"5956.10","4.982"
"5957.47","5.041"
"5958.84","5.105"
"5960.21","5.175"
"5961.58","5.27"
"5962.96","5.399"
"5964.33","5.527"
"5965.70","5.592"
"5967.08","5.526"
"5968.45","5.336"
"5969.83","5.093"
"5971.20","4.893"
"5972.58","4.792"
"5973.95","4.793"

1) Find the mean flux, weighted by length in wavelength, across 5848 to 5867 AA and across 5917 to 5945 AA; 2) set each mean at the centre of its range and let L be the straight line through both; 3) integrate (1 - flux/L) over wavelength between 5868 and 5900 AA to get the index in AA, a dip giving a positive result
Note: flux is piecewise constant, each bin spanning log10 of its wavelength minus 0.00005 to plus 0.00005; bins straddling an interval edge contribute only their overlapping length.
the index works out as 2.7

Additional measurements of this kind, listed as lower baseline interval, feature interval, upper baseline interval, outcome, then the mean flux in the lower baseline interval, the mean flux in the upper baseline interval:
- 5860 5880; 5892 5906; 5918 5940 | 1.9 AA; 5.25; 5.2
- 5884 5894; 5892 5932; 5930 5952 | -1.6 AA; 4.31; 5.17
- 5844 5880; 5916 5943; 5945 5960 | -0.6 AA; 5.22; 5.03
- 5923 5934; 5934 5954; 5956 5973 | 0.2 AA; 5.18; 5.22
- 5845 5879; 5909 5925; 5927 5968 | 0.4 AA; 5.22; 5.19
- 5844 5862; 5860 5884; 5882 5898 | -2.2 AA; 5.19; 4.36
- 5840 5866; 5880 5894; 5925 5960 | 1.9 AA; 5.23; 5.13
